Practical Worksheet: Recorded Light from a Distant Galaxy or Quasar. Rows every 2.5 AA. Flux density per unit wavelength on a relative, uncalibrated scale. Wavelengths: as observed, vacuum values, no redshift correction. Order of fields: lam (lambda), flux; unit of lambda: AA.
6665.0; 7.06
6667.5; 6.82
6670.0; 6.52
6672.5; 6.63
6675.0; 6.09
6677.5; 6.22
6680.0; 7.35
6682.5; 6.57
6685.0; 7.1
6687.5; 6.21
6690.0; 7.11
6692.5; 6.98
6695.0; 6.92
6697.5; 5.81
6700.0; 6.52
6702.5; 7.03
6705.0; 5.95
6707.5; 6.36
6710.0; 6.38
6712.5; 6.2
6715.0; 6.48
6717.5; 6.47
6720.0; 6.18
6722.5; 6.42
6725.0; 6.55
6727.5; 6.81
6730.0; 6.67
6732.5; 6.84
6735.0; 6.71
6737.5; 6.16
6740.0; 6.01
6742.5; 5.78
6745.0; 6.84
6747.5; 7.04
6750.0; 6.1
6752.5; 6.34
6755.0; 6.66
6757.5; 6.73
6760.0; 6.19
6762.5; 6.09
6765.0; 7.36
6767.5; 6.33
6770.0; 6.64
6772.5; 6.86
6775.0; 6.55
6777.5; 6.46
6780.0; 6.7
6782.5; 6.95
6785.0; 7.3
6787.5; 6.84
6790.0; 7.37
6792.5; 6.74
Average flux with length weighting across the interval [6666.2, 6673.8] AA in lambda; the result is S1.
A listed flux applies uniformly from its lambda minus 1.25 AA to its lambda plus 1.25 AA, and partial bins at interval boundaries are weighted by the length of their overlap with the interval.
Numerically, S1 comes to 6.66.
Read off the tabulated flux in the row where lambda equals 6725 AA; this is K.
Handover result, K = 6.55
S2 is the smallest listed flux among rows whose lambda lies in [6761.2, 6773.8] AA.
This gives 6.09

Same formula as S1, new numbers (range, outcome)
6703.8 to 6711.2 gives 6.23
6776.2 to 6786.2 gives 6.85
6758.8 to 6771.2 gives 6.52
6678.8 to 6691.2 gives 6.87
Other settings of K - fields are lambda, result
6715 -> 6.48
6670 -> 6.52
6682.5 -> 6.57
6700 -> 6.52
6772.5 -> 6.86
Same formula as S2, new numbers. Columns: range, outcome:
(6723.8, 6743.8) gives 5.78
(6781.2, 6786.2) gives 6.95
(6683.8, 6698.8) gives 5.81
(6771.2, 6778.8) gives 6.46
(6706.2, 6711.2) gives 6.36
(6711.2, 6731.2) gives 6.18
